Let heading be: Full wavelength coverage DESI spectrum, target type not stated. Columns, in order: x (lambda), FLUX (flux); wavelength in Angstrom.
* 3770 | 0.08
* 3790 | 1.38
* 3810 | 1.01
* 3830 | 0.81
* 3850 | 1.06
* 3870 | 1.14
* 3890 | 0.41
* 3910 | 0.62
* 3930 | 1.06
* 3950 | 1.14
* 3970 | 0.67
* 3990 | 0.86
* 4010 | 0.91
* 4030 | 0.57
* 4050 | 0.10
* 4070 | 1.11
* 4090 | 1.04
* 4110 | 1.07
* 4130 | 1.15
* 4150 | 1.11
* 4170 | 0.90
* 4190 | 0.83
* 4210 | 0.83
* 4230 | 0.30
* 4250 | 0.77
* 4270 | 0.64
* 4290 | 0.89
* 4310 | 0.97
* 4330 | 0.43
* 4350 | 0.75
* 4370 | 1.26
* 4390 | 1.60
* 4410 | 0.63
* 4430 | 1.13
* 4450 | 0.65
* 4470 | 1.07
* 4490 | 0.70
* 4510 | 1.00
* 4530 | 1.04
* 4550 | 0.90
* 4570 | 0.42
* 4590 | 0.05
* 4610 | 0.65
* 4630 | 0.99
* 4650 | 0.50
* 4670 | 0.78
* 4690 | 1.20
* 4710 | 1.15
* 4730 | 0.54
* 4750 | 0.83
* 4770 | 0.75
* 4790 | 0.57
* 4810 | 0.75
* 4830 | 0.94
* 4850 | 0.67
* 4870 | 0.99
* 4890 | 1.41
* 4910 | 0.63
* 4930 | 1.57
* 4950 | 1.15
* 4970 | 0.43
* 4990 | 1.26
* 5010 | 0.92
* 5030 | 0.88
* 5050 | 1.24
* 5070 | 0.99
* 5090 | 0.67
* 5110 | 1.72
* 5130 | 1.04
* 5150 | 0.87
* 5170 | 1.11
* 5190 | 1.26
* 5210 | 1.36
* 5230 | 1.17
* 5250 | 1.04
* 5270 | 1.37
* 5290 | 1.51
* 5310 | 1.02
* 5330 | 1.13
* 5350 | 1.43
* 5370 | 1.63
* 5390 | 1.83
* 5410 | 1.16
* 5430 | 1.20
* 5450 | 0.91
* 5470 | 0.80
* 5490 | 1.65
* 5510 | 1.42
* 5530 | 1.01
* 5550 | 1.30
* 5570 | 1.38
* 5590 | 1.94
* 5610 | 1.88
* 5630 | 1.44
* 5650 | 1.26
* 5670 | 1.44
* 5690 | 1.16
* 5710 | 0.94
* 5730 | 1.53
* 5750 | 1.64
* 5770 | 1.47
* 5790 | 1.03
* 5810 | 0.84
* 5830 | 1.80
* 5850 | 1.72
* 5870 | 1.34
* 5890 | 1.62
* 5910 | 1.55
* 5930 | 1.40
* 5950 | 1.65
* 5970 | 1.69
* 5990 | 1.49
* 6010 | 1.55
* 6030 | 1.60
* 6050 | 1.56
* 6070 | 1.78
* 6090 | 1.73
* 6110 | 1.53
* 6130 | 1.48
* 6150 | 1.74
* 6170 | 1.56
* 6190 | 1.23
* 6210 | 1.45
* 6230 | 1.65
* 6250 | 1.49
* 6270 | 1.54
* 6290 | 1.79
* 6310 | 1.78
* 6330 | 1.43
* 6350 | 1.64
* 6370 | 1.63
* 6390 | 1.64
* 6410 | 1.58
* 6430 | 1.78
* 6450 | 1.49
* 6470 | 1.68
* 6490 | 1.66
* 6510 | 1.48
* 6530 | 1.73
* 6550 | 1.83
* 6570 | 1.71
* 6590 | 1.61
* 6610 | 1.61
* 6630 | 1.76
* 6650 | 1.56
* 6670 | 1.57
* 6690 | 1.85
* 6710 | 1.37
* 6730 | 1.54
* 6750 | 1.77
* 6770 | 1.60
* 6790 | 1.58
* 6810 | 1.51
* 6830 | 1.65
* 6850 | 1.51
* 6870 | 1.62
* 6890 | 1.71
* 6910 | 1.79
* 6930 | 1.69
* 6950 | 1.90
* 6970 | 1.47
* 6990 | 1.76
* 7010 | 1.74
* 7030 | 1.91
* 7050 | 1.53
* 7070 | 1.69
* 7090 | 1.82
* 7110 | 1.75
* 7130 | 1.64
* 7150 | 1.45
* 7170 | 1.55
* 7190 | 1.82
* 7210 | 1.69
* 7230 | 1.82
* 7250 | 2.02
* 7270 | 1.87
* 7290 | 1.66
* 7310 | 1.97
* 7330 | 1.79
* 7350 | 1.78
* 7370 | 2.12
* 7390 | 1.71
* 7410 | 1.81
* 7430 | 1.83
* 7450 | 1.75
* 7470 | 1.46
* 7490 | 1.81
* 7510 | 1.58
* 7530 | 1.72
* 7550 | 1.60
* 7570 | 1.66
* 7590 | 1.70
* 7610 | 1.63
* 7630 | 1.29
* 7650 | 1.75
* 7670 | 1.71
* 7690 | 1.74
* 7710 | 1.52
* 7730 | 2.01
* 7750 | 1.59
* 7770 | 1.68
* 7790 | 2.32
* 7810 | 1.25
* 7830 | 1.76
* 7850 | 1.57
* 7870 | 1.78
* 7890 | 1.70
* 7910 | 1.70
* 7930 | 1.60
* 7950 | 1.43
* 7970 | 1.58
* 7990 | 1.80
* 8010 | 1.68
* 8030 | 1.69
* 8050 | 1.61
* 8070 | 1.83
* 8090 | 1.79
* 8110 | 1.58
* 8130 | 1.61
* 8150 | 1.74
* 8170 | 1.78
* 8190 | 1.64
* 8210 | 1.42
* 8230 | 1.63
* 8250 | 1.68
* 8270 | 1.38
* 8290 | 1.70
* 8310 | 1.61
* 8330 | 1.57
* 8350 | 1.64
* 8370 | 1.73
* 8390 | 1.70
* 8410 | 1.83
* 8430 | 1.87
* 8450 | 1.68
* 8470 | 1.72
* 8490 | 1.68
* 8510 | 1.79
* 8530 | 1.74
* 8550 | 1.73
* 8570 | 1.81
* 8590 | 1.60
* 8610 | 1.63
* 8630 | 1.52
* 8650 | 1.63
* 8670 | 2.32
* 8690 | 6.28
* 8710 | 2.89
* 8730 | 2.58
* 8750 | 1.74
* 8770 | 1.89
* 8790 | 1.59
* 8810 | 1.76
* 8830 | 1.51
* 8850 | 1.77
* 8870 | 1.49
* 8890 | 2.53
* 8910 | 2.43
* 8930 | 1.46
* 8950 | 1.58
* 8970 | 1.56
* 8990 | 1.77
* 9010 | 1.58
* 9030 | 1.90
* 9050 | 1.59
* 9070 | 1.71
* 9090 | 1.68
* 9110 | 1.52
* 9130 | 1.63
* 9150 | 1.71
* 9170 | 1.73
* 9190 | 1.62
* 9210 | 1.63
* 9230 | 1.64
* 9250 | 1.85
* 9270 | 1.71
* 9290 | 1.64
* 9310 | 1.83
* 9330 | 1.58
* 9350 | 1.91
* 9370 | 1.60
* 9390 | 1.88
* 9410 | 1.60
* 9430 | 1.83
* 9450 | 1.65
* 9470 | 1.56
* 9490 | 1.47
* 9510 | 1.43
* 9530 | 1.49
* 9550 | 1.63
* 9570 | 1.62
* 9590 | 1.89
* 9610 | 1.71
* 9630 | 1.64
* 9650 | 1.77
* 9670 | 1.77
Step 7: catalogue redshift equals 0.32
